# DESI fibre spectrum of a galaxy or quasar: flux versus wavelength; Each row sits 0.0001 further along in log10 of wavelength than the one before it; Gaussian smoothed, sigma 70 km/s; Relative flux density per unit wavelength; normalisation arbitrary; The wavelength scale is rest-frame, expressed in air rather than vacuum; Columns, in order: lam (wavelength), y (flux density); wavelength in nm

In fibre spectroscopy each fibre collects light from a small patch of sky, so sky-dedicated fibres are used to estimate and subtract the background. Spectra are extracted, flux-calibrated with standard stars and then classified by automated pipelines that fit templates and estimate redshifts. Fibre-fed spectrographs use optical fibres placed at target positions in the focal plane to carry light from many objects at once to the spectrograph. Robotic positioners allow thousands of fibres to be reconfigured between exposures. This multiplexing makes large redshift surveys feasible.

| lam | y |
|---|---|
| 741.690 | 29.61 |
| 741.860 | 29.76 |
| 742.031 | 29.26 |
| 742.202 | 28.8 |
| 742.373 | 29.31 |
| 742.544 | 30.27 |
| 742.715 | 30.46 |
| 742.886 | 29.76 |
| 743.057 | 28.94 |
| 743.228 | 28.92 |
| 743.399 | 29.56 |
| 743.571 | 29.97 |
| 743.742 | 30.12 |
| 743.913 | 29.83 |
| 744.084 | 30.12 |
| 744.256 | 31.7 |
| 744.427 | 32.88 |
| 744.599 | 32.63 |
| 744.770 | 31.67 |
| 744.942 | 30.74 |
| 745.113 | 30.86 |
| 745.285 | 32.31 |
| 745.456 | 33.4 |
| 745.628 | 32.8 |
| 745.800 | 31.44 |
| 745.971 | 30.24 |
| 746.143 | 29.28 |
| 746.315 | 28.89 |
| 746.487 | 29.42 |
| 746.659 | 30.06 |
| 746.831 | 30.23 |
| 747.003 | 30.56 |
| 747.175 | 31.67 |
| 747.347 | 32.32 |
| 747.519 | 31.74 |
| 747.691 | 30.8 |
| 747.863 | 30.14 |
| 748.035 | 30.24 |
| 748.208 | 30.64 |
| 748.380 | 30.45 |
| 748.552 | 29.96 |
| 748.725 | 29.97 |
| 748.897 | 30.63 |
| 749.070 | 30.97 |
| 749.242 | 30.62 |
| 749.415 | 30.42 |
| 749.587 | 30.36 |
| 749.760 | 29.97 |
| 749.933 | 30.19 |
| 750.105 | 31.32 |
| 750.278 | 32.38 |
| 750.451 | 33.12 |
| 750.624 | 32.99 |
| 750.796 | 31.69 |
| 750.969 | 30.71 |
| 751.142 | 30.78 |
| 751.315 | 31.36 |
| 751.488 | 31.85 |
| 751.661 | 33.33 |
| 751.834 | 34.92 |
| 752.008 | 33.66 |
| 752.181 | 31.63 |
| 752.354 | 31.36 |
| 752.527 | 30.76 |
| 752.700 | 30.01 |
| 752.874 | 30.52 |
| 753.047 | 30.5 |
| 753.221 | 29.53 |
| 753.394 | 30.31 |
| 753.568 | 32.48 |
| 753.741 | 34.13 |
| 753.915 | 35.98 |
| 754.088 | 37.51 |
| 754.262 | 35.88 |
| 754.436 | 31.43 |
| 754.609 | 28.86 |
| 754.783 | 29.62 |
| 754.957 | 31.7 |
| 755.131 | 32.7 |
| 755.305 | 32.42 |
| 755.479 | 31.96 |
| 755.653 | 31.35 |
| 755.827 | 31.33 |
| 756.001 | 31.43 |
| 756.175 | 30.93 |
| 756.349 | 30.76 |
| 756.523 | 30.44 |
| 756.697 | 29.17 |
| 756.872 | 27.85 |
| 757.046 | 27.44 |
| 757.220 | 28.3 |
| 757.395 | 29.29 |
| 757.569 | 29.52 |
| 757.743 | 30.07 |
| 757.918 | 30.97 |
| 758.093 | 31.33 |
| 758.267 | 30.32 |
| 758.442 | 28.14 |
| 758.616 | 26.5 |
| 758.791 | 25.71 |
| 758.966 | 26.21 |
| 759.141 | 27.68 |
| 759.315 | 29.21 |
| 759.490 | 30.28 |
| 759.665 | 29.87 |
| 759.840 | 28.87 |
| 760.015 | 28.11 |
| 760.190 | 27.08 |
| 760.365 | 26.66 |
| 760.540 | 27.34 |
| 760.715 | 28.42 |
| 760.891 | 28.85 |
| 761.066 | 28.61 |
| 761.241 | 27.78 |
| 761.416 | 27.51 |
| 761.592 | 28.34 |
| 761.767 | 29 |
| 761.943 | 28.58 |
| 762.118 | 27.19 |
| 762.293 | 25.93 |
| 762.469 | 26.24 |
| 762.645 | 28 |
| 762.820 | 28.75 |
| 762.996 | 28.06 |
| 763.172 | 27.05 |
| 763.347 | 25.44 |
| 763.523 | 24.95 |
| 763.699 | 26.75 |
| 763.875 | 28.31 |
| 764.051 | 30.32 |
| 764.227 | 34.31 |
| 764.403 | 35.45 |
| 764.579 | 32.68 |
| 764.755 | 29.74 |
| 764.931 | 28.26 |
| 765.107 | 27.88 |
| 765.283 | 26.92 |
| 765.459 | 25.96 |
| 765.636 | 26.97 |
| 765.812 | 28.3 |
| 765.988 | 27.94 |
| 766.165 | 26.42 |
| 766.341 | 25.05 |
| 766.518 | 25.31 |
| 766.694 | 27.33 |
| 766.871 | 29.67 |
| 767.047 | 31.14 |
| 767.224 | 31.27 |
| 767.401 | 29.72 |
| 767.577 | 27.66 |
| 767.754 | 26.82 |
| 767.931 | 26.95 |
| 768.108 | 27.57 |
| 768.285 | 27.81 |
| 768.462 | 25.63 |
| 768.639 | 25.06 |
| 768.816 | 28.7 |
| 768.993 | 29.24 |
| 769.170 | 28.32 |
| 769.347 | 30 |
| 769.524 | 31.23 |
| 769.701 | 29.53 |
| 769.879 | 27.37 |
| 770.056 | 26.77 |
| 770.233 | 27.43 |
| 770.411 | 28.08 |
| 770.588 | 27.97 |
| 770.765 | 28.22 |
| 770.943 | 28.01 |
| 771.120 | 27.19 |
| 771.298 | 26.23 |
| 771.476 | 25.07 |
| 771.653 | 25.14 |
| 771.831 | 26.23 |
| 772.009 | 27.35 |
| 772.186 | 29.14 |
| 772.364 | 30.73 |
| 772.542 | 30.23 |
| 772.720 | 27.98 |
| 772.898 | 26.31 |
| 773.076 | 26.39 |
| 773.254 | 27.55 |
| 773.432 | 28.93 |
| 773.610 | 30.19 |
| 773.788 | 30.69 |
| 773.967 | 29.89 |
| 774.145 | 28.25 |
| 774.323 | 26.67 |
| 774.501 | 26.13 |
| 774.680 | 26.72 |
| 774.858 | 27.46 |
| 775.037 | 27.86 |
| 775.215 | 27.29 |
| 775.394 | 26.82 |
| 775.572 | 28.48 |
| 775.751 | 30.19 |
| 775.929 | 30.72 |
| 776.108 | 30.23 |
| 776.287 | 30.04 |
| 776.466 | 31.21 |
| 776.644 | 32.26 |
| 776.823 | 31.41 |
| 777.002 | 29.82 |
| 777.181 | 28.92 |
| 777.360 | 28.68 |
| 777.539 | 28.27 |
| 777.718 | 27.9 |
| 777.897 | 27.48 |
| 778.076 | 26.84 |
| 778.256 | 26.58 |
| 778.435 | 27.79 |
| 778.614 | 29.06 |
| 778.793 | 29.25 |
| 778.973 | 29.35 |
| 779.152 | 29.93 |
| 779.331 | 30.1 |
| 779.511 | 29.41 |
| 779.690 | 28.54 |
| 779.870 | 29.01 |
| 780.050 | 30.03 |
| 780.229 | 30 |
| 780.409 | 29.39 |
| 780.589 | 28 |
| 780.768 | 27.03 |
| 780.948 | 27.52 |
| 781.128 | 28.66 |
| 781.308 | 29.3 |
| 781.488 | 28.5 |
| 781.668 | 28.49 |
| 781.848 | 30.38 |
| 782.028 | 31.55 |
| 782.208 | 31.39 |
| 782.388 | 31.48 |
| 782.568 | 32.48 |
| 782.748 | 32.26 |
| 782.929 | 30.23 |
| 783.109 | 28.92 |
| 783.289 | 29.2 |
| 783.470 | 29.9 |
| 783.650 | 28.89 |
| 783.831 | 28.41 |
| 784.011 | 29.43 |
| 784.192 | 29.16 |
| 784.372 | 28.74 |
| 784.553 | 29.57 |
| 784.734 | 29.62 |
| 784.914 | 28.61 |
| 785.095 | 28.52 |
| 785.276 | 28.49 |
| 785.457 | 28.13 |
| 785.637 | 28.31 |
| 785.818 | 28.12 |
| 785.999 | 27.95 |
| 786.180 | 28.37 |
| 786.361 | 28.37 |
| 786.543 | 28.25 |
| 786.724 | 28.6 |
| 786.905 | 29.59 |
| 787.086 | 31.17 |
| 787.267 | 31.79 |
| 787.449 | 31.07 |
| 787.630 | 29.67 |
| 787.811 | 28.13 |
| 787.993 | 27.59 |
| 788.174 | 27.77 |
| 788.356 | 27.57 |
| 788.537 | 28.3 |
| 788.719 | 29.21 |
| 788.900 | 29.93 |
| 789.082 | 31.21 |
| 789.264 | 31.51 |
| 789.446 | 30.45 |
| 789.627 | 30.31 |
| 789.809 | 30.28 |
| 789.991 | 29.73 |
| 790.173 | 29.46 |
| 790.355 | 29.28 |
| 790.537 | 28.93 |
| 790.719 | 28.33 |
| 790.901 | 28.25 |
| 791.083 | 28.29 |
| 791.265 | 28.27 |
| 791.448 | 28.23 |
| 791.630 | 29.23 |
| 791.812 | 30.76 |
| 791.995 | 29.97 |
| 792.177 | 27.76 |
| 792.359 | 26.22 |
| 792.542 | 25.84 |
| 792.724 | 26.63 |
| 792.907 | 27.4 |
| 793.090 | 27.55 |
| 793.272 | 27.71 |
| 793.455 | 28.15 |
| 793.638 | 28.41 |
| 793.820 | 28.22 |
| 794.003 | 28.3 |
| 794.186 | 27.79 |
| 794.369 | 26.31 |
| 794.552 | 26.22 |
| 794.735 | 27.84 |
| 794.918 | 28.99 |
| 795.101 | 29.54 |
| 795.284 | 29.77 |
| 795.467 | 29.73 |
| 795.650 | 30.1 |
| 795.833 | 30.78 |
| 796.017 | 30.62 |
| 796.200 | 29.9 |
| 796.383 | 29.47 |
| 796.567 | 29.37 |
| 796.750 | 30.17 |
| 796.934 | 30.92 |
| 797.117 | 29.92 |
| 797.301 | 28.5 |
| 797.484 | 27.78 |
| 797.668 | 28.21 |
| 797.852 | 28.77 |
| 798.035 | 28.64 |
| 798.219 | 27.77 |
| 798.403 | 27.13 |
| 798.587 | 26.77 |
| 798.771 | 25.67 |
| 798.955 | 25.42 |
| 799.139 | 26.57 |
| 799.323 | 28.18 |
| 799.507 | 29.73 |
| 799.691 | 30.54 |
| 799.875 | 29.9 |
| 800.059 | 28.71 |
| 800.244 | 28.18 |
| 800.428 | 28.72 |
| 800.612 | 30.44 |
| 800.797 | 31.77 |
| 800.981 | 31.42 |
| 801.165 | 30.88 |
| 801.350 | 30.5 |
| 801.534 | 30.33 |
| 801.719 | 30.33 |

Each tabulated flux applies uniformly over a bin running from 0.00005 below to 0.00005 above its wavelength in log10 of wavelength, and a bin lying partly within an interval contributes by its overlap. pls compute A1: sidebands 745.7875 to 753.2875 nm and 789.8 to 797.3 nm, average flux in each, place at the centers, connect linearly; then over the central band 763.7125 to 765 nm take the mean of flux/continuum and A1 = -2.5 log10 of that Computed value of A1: -0.03 mag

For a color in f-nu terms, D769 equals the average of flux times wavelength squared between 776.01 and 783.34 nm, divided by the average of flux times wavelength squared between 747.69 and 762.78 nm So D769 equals 1.04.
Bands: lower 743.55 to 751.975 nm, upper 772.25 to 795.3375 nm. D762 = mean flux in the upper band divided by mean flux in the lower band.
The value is 0.93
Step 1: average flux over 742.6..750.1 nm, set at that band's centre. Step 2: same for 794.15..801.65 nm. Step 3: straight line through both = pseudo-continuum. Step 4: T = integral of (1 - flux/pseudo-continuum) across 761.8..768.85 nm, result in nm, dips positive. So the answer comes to 0.47 nm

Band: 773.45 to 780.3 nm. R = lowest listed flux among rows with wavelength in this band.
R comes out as 26.13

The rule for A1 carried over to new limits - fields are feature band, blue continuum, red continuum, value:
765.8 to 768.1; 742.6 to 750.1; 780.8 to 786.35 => 0.07 mag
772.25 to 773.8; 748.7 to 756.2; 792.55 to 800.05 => 0.06 mag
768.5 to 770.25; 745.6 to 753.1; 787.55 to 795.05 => 0.06 mag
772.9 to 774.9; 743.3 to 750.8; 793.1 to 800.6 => 0.06 mag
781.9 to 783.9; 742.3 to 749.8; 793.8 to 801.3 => -0.04 mag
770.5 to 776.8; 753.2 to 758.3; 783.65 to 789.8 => 0.06 mag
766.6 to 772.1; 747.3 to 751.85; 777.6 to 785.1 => 0.08 mag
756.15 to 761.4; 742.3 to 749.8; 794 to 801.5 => 0.06 mag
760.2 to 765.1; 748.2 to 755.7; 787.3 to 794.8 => 0.09 mag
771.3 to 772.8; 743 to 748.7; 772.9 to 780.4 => 0.06 mag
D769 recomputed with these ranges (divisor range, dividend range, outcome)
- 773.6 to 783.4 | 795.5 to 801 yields 1.04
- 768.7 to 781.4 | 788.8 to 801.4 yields 1.07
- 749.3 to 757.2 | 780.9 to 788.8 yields 1.01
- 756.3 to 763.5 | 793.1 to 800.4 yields 1.11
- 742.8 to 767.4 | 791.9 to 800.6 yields 1.05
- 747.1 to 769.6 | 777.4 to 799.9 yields 1.05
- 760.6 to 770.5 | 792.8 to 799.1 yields 1.09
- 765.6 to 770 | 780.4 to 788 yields 1.09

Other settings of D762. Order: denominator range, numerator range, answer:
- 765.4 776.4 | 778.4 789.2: 1.05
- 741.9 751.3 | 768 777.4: 0.92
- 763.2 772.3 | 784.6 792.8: 1.03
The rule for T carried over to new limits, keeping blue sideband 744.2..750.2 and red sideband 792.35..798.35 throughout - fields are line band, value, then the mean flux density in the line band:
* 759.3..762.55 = 0.232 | 28.1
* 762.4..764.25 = 0.141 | 27.8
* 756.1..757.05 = 0.027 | 29.6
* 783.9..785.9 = 0.019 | 28.8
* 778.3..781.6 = 0.045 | 28.9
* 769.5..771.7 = 0.168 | 27.5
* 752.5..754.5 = -0.124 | 32.5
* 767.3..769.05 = 0.139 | 27.5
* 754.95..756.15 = -0.052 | 31.8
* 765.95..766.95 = 0.103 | 26.9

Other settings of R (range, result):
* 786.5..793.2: 25.84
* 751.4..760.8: 25.71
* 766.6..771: 25.06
